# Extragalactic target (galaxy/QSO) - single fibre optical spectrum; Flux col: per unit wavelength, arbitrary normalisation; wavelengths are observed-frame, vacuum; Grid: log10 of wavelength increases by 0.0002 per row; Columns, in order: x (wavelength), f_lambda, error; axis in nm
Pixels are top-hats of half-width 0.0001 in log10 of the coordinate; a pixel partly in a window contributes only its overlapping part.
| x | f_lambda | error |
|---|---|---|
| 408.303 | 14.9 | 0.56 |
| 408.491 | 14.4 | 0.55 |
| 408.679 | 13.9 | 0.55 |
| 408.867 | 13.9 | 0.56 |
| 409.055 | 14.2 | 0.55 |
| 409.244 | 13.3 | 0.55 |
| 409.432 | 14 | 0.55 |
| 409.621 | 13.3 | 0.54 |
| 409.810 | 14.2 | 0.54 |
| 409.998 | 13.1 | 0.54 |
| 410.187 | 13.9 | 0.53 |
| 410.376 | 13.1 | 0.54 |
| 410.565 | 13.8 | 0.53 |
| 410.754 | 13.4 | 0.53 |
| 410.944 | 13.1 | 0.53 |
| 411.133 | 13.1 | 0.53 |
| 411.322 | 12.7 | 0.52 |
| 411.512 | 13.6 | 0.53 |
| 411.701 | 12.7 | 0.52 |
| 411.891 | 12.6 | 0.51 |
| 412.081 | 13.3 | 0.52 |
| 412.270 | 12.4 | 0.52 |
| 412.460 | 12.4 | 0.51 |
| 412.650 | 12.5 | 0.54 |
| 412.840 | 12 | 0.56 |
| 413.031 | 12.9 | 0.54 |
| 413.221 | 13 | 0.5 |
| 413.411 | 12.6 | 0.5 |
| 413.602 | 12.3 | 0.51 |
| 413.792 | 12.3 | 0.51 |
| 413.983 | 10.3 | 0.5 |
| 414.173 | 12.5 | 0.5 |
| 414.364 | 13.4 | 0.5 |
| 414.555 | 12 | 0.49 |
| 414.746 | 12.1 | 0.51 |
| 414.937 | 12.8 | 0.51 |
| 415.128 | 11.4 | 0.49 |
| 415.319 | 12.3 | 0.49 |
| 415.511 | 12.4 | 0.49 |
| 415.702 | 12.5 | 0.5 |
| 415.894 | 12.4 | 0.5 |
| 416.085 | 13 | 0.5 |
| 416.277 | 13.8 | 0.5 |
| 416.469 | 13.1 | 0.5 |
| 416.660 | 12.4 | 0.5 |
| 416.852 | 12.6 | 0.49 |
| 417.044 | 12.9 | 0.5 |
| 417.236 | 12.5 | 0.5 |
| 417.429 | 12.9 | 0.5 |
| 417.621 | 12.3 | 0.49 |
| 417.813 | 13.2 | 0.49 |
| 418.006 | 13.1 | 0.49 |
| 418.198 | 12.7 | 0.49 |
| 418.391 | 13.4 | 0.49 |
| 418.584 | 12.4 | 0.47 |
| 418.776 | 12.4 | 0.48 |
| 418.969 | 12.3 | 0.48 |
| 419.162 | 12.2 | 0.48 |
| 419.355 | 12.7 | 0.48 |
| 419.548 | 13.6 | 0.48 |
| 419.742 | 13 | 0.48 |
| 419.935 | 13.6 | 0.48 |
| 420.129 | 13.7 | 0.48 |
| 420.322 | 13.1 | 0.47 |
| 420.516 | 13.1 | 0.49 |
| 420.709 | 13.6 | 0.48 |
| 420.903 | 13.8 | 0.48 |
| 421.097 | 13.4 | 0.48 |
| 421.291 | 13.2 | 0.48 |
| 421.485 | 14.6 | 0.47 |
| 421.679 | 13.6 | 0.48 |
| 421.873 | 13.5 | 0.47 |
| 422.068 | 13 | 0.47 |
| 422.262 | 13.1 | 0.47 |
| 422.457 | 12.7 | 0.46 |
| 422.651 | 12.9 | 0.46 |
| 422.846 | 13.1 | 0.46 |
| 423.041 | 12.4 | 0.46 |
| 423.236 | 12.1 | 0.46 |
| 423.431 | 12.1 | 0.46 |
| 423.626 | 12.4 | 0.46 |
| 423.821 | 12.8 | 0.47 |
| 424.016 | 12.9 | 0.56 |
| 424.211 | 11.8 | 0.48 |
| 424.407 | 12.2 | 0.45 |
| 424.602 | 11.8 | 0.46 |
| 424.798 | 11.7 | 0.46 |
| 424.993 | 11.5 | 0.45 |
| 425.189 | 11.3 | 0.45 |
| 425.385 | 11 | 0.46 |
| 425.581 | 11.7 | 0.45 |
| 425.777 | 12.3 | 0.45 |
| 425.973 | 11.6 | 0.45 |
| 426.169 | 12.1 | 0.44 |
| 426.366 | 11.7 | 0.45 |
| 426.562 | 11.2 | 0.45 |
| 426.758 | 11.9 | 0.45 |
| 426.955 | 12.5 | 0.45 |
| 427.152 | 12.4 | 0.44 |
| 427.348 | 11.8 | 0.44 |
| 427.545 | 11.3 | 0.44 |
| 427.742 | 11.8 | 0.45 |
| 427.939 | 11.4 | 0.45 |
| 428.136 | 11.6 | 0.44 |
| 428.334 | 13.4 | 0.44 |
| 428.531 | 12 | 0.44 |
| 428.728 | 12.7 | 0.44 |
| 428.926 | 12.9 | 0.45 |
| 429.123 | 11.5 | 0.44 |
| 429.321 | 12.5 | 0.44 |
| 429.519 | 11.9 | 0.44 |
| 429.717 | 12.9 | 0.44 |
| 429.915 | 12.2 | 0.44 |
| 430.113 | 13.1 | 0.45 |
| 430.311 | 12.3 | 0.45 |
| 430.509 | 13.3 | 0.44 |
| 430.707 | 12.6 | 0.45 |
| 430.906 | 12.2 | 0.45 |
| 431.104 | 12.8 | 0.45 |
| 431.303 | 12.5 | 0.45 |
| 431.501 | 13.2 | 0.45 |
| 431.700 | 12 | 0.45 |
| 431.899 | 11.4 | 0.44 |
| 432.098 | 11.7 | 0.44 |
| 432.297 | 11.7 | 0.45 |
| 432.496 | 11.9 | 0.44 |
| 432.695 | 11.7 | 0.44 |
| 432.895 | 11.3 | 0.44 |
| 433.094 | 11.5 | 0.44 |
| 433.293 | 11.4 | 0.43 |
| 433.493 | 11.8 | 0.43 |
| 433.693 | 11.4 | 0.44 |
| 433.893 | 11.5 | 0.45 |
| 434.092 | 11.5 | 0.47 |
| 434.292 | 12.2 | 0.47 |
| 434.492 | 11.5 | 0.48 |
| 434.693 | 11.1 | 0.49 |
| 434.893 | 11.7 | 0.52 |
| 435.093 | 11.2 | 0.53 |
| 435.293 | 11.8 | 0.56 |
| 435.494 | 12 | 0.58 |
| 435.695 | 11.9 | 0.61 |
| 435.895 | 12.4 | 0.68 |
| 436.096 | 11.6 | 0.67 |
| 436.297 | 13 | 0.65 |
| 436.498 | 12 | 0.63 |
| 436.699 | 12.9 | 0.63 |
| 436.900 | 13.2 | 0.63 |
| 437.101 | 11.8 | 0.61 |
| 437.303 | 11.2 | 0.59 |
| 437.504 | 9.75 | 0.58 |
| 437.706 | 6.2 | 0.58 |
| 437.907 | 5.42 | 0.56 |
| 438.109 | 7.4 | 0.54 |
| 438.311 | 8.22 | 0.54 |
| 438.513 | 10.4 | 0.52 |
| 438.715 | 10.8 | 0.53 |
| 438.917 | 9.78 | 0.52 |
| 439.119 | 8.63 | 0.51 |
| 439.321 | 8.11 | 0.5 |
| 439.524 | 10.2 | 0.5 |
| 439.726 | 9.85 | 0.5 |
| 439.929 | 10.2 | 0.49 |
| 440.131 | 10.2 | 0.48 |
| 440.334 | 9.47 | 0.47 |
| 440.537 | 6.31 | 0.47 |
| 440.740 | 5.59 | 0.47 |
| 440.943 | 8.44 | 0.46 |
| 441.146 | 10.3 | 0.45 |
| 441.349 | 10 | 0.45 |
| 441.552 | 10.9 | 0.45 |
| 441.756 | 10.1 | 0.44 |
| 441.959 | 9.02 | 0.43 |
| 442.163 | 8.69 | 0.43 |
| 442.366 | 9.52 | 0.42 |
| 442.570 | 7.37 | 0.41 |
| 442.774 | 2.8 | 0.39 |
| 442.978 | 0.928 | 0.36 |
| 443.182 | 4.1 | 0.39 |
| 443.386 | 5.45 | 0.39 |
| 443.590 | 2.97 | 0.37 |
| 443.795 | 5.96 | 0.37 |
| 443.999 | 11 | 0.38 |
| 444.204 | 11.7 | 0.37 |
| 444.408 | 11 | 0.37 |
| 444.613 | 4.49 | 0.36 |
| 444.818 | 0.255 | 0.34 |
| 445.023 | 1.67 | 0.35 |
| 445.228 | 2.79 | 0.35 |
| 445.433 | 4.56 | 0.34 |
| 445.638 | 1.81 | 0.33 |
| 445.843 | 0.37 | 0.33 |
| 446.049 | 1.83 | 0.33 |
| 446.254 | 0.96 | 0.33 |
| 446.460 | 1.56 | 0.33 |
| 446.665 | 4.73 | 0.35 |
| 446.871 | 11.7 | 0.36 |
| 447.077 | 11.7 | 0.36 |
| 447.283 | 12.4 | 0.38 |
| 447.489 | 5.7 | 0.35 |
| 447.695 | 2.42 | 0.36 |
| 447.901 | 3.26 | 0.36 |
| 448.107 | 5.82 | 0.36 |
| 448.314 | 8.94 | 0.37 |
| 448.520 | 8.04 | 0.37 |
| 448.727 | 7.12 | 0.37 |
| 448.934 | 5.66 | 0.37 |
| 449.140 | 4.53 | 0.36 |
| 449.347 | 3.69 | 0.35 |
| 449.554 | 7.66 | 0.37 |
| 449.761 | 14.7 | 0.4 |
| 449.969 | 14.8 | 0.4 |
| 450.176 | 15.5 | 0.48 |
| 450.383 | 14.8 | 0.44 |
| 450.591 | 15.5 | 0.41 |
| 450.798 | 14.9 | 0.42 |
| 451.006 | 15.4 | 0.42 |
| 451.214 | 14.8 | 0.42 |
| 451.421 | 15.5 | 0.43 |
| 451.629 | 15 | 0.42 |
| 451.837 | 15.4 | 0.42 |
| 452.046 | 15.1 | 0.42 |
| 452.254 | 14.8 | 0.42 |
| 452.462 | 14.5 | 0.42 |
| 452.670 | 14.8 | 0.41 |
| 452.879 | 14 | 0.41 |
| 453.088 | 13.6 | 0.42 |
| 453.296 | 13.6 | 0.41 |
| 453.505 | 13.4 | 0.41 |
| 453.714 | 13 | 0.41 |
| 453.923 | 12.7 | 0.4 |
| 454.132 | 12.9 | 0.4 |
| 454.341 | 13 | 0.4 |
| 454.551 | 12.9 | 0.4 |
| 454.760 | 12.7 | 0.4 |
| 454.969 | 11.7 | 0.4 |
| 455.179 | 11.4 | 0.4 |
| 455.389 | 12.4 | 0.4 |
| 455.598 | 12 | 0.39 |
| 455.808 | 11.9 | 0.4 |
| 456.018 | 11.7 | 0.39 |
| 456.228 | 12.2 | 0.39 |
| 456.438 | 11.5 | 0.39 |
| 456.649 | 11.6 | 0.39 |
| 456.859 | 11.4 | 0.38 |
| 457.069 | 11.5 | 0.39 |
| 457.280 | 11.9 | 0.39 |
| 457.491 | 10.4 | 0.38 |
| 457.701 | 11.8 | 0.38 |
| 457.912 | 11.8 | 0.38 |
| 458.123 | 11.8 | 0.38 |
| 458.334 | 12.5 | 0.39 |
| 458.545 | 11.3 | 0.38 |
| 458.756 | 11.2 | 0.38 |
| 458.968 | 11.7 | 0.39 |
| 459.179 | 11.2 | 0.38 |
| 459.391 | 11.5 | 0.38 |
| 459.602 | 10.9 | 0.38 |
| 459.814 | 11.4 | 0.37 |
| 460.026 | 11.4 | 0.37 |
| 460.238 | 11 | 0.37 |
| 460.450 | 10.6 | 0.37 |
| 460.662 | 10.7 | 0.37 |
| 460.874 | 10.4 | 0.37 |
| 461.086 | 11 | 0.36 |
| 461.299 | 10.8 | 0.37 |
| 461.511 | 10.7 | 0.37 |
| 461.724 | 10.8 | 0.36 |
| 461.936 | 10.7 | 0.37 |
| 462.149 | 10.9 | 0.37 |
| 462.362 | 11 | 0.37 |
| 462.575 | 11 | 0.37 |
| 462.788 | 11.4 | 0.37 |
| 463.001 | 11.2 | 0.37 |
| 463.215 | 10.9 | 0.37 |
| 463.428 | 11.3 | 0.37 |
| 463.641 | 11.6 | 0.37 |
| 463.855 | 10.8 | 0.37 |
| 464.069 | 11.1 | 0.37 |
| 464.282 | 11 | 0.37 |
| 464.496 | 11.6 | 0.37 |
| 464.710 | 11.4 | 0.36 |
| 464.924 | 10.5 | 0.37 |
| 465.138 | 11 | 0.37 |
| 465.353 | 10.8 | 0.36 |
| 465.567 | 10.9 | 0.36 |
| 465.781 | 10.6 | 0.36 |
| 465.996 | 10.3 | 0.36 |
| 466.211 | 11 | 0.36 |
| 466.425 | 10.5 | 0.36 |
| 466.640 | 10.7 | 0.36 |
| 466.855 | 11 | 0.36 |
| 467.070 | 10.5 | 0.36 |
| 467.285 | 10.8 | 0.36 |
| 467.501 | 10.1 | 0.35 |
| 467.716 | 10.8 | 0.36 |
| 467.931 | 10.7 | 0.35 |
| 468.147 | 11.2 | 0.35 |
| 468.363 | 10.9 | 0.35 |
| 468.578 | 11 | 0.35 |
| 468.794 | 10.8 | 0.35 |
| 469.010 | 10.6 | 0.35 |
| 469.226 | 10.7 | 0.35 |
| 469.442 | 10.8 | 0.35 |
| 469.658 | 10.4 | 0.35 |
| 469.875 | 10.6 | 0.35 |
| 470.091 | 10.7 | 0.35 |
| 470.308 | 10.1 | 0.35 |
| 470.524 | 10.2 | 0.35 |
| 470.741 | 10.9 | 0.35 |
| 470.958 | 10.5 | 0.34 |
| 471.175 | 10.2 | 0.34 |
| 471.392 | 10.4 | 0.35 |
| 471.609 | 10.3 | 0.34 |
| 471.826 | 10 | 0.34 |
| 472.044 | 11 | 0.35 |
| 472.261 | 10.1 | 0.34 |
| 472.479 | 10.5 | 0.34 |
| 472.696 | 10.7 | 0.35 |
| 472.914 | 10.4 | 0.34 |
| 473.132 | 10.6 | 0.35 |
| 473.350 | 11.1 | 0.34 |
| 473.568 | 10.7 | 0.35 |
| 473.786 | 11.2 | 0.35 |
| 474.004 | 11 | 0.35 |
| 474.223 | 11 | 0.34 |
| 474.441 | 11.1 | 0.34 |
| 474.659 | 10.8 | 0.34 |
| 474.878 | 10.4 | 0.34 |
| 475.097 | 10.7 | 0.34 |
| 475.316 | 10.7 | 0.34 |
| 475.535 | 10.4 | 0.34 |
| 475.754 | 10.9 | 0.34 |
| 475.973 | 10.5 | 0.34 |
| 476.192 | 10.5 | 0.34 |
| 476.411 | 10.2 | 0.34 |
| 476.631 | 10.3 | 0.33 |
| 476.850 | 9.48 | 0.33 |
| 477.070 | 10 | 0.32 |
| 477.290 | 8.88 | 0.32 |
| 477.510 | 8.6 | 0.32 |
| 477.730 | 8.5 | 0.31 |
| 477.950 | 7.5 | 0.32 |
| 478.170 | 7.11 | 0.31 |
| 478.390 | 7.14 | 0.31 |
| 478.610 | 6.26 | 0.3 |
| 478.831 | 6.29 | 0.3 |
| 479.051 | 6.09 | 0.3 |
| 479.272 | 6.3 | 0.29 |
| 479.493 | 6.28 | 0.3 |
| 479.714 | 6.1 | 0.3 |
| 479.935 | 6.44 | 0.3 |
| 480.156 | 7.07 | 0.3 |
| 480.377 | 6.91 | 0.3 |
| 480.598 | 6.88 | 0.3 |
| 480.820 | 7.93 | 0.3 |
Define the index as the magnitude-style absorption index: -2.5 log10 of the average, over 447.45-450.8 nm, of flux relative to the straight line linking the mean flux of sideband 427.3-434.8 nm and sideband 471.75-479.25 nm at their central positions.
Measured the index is 0.24 mag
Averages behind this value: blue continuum 12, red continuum 9.68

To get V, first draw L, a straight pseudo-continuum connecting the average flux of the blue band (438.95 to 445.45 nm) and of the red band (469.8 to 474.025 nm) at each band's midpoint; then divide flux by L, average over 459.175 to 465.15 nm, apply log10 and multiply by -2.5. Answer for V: -0.16 mag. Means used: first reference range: 7.32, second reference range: 10.6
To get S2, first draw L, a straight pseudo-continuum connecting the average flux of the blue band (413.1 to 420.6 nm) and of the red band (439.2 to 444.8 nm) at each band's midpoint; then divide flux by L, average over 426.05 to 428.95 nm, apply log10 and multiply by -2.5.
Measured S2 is -0.13 mag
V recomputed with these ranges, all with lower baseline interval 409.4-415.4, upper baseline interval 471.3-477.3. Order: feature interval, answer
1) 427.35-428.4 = 0.03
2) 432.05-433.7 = 0.04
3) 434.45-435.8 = 0.03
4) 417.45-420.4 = -0.03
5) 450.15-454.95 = -0.25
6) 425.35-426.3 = 0.05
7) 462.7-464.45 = -0.03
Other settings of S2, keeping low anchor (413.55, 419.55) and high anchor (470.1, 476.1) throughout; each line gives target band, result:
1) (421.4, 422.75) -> -0.08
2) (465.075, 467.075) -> 0.01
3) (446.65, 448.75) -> 0.45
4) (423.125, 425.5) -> 0.03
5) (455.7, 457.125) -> -0.05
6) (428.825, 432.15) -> -0.03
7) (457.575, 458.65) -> -0.07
